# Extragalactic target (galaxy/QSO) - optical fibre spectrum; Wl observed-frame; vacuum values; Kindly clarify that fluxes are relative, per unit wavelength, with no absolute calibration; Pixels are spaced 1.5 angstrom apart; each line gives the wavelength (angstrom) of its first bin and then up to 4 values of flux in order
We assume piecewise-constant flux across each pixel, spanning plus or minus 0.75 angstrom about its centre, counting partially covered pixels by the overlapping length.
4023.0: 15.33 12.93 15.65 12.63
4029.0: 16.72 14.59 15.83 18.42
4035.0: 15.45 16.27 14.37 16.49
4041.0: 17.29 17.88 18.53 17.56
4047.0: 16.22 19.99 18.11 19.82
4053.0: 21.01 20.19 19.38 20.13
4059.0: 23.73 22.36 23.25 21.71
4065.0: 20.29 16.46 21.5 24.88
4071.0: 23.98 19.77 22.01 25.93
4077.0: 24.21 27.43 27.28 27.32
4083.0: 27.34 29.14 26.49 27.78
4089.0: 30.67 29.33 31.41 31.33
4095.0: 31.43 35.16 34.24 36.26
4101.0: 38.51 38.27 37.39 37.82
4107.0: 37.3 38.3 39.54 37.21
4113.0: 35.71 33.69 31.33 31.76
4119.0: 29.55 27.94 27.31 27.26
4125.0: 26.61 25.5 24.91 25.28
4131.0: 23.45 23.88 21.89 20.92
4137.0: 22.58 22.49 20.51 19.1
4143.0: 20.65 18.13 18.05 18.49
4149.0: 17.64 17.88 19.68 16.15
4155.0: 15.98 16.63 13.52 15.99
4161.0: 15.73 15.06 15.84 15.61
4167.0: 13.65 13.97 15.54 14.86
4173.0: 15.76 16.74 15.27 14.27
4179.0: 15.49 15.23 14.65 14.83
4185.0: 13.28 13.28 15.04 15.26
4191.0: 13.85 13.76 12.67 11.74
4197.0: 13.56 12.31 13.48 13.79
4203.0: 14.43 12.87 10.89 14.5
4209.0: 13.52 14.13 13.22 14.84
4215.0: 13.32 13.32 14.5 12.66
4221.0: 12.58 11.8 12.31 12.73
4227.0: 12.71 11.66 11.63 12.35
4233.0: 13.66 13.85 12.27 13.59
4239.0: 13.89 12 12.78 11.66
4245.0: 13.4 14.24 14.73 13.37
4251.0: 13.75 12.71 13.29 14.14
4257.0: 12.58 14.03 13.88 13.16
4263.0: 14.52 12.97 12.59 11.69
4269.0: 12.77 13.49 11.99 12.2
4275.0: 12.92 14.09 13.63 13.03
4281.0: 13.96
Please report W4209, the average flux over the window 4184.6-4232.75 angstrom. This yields 13.2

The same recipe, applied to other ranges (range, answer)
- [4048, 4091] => 23.5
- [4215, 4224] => 12.9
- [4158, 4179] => 15.2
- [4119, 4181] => 19.2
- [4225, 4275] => 13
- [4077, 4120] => 32.6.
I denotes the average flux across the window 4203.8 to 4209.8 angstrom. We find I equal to 13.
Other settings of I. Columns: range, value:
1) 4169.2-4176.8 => 15.6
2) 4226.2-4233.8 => 12.4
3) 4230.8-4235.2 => 13.3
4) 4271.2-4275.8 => 12.4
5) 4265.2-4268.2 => 12.2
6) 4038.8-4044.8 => 17.6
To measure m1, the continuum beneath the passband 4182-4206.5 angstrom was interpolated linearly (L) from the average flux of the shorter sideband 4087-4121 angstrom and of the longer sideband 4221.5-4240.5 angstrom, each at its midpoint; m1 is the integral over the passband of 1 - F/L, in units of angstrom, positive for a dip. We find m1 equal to 6.9 angstrom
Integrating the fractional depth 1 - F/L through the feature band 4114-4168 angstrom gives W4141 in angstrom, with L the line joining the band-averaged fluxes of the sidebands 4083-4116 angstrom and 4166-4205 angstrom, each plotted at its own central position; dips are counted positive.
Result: 7.5 angstrom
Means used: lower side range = 33.9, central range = 21.3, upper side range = 14.2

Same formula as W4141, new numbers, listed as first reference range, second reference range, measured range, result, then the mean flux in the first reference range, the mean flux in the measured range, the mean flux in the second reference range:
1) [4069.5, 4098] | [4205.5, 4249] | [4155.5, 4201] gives 8.8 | 27.8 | 14.6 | 13.1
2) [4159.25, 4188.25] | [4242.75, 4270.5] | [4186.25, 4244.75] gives 4.2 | 15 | 13.1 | 13.3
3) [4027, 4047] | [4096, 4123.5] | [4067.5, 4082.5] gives 0.8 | 16.4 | 24.5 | 34.6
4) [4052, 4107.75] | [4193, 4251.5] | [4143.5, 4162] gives 2.8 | 27.3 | 17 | 13.1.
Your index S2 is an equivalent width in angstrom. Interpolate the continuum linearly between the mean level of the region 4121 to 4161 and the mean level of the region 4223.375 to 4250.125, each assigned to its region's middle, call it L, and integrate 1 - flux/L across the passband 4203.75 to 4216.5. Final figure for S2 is 1.4 angstrom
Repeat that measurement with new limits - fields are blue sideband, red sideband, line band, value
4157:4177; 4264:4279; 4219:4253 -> 1.8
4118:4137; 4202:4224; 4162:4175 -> 2.9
